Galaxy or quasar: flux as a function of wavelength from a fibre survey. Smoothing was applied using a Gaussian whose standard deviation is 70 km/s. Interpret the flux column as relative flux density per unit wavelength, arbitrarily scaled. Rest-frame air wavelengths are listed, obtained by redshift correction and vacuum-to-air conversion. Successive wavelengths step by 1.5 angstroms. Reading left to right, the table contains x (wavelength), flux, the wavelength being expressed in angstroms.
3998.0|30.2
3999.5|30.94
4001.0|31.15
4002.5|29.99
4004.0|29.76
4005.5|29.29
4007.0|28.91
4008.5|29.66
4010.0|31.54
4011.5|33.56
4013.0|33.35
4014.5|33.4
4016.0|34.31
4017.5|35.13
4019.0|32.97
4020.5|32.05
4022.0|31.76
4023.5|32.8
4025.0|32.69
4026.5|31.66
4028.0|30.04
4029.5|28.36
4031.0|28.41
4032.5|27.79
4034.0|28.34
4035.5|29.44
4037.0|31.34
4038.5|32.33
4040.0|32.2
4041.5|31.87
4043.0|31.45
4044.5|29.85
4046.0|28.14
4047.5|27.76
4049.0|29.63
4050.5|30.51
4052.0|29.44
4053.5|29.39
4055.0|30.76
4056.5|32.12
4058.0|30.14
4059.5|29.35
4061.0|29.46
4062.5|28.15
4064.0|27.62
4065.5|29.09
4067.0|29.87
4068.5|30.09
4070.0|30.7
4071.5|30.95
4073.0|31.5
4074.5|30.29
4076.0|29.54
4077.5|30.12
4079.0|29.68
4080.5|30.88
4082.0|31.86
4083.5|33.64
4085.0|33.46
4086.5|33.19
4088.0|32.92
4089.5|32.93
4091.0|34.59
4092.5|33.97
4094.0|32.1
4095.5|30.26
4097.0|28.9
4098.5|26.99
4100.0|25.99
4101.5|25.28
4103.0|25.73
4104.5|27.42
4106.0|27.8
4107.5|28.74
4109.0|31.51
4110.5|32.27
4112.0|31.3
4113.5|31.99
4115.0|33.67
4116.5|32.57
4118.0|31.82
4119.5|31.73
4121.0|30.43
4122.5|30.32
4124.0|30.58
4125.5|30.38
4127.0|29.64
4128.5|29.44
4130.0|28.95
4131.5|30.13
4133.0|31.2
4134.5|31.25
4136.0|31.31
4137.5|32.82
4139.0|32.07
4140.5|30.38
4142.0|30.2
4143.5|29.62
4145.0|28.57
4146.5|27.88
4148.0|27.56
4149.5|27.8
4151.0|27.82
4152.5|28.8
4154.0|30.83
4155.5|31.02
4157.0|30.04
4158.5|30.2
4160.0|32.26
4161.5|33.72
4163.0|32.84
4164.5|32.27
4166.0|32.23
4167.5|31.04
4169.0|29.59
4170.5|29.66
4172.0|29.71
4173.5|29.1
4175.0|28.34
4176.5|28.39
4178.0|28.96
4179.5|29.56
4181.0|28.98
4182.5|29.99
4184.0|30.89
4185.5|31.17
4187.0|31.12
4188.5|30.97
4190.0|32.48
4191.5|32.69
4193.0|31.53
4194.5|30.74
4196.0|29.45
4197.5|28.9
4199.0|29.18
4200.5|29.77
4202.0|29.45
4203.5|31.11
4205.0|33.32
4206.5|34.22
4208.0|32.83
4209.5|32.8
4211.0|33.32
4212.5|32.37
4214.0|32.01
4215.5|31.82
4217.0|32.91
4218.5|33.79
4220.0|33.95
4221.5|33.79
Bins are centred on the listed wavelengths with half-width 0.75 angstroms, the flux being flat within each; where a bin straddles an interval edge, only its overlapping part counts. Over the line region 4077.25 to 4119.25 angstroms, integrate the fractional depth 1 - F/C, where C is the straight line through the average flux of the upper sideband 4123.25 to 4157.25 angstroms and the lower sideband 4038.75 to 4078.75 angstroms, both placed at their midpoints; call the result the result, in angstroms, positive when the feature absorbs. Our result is -1.1 angstroms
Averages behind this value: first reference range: 30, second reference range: 29.9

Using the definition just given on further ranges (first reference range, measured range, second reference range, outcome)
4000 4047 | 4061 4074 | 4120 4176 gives 0.4 angstroms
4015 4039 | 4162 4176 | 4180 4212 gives 0.3 angstroms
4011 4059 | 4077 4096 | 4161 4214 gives -0.8 angstroms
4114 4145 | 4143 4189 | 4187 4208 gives 1.5 angstroms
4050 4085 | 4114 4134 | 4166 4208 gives -0.3 angstroms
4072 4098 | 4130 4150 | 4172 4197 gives 0.6 angstroms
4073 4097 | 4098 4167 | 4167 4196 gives 1.9 angstroms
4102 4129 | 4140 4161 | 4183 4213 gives 0.9 angstroms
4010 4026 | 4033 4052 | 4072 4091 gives 1.4 angstroms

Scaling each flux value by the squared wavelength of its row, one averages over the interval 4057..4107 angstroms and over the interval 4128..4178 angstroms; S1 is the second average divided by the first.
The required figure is 1.04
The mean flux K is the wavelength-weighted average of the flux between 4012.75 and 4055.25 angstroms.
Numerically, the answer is 30.9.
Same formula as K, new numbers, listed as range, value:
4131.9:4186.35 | 30.2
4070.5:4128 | 30.7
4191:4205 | 30.4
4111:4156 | 30.4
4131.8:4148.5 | 30.3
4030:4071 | 29.8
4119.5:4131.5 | 30.1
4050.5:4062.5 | 30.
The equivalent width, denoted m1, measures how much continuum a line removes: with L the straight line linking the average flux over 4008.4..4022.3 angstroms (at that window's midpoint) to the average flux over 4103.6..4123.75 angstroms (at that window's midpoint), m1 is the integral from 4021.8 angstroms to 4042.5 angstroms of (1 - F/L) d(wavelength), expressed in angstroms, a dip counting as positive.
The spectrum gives 1.2 angstroms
